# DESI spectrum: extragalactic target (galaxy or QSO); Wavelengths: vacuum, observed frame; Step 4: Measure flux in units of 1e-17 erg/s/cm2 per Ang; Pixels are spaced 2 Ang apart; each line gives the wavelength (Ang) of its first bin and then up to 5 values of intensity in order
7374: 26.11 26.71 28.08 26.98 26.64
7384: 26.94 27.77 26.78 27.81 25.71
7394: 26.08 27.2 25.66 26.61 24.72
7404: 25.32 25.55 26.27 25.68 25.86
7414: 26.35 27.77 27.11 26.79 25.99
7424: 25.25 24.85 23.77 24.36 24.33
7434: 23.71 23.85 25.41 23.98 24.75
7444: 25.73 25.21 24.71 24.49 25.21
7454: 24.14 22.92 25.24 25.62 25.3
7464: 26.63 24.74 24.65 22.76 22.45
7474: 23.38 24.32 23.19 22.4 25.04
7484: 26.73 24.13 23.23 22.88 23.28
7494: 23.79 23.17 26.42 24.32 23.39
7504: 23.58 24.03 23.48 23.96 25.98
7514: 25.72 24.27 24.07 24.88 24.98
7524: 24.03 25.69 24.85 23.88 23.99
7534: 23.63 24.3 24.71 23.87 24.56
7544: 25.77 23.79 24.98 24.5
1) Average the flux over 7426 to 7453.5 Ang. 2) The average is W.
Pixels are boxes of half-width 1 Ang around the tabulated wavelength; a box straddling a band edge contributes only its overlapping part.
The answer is 24.6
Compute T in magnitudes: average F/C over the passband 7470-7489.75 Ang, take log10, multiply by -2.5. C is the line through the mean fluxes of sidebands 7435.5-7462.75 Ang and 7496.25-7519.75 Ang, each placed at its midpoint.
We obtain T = 0.04 mag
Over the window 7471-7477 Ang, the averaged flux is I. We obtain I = 23.4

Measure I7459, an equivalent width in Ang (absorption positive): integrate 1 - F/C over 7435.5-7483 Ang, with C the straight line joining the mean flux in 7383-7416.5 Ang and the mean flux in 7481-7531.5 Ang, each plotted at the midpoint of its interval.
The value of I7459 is 1.5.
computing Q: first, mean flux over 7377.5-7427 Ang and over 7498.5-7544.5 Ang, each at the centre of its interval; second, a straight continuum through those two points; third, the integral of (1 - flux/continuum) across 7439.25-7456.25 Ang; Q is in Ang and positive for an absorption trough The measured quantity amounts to 0.7 Ang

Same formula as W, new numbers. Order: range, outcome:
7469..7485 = 23.8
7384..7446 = 25.7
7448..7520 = 24.3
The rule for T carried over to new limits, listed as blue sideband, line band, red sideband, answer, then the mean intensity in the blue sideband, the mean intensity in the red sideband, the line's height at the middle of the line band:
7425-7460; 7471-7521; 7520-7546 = 0.02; 24.5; 24.5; 24.5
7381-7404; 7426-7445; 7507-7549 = 0.06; 26.5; 24.5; 25.9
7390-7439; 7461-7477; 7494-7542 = 0.03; 25.6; 24.4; 25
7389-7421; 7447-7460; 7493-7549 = 0.04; 26.3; 24.4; 25.5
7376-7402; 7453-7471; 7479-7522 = 0.02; 26.8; 24.2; 25.1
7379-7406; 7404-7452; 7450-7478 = 0.01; 26.4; 24.4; 25.4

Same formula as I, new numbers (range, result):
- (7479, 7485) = 24.7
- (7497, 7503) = 24.7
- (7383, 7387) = 27.4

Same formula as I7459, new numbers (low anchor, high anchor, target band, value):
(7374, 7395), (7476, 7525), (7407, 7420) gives -0.1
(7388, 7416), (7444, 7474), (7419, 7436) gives 0.4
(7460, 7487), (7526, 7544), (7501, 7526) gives 0.0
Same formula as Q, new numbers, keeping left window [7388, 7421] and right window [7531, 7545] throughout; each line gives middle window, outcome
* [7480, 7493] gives 0.5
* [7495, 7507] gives 0.4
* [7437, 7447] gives 0.3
